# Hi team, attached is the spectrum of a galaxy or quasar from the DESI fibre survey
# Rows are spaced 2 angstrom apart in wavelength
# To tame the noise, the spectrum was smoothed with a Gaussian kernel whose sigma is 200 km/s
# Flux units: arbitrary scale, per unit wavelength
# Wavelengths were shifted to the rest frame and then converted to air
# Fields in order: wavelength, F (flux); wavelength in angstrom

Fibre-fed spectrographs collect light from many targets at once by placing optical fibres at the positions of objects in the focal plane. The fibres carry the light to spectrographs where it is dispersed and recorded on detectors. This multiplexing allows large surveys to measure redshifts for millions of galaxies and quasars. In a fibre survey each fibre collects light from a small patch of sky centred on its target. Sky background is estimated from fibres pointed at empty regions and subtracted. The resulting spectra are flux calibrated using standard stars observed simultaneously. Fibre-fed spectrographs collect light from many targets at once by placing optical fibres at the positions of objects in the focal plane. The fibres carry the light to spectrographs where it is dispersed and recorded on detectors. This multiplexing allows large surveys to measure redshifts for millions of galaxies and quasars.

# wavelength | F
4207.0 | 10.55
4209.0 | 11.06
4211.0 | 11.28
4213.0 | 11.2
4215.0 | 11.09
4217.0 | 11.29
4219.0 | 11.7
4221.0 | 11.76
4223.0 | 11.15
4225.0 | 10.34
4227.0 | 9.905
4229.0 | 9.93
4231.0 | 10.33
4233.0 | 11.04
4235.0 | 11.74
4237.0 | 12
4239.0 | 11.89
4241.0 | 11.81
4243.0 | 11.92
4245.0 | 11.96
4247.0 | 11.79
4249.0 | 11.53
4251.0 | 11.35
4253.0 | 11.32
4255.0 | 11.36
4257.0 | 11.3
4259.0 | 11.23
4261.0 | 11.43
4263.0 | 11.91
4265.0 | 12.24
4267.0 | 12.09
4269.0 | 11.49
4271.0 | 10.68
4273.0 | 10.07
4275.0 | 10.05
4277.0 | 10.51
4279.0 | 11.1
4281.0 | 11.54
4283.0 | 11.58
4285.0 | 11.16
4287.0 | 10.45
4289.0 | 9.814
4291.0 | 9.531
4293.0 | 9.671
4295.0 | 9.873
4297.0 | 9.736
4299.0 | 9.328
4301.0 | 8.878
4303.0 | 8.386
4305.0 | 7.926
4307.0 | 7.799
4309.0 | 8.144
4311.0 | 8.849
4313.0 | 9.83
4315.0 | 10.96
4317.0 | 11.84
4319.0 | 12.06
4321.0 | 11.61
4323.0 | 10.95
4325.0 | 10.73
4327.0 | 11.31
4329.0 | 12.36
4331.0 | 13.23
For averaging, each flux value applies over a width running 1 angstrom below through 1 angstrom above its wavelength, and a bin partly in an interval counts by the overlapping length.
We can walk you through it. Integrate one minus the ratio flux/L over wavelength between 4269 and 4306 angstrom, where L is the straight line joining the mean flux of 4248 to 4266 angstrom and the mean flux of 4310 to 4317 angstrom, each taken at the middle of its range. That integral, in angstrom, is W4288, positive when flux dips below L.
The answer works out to 2.5 angstrom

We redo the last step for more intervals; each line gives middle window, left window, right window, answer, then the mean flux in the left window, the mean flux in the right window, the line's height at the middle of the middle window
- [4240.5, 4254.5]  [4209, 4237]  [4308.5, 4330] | -0.9 angstrom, 11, 10.8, 11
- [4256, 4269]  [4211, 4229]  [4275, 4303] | -1.5 angstrom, 11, 10.2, 10.5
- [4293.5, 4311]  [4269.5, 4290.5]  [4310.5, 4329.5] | 3.4 angstrom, 10.7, 11.1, 10.9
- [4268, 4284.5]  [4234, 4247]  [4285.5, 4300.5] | -0.7 angstrom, 11.9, 9.79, 10.5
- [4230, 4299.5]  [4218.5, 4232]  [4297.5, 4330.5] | -4.2 angstrom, 10.7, 10.1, 10.4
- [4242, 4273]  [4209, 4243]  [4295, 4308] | -4.1 angstrom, 11.2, 8.77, 10.2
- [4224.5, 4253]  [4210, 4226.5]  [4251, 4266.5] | 0.3 angstrom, 11.2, 11.5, 11.4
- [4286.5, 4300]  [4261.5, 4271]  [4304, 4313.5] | -0.1 angstrom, 11.8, 8.44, 9.66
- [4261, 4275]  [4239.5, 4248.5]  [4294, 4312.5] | -0.9 angstrom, 11.9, 8.8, 10.6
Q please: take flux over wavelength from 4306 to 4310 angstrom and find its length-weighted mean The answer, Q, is 7.97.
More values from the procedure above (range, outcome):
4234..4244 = 11.9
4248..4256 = 11.4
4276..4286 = 11.2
